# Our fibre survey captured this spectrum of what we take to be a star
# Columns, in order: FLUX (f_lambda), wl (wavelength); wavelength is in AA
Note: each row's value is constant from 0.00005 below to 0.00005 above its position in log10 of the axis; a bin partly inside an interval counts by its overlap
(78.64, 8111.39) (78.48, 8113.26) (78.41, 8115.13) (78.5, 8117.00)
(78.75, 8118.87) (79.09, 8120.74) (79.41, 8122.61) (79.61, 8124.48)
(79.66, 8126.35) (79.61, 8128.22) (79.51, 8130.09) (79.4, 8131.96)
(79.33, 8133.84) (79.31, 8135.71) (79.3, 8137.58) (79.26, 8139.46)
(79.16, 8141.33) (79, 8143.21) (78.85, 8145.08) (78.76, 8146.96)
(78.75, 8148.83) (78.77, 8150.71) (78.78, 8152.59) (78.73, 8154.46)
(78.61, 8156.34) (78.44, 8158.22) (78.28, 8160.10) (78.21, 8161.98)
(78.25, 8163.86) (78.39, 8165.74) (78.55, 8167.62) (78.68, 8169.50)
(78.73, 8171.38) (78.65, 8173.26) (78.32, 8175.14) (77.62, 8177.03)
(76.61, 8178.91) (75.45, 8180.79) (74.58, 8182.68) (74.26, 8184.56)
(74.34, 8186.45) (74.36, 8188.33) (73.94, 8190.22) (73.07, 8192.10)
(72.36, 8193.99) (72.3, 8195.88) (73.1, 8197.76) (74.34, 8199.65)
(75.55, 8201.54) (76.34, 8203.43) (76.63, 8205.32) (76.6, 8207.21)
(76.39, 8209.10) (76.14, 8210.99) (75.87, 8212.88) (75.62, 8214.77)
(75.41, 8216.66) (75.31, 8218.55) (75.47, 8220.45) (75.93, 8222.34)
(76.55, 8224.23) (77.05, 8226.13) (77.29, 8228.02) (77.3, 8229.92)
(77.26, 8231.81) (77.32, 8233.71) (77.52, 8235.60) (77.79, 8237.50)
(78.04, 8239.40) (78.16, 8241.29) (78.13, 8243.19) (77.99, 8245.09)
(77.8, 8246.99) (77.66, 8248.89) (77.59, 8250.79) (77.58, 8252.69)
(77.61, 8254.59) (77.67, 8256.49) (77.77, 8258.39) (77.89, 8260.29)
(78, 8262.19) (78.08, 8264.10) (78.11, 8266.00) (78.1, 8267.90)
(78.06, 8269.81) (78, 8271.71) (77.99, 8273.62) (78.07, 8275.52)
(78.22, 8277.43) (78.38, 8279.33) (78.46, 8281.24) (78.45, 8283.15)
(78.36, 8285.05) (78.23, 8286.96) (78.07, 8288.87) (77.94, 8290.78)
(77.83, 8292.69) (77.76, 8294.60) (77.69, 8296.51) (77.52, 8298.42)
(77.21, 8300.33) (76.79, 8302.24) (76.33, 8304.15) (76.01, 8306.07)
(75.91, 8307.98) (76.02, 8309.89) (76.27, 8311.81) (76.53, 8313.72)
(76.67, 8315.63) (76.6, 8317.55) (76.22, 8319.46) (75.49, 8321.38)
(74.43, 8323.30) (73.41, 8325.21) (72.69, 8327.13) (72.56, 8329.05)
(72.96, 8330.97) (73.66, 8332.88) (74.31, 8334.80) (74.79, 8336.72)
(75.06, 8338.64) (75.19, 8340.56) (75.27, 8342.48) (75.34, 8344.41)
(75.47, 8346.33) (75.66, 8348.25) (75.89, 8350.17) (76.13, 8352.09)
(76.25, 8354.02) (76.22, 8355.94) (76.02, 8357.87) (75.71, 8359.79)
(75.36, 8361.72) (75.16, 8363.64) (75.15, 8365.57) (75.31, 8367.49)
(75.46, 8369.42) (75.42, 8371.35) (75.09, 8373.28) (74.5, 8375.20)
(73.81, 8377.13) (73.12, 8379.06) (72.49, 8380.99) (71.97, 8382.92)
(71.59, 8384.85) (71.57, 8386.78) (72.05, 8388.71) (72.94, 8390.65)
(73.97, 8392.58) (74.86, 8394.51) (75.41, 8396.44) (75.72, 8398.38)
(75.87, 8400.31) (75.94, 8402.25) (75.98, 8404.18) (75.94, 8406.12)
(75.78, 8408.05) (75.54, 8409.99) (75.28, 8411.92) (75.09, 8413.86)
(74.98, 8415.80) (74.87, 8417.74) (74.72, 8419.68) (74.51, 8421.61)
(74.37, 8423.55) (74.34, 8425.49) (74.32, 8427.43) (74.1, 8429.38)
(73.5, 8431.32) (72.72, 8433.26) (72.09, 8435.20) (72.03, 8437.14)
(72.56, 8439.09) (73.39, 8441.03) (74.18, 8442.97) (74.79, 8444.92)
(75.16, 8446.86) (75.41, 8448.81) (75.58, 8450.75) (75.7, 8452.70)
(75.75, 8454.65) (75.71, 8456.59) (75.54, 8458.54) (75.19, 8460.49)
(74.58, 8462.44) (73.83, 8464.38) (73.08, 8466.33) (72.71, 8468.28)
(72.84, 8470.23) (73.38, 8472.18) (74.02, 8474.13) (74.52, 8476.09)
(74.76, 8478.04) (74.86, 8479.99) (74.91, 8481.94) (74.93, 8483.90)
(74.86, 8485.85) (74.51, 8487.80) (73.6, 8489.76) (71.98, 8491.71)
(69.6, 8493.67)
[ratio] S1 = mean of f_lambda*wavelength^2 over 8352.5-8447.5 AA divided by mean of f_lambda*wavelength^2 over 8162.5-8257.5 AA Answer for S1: 1.0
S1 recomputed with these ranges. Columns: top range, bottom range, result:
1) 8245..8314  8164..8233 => 1.04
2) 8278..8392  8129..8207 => 1.02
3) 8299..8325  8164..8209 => 1.04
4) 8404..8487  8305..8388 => 1.02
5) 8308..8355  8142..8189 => 1.01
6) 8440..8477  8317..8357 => 1.02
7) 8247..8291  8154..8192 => 1.04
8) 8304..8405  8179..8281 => 1.01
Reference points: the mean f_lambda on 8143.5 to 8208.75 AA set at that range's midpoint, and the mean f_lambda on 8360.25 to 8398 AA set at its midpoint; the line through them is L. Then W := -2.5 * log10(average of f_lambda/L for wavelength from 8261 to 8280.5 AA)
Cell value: -0.04 mag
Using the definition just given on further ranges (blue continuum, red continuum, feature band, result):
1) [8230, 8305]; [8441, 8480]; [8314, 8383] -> 0.02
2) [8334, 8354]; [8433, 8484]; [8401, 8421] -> -0.01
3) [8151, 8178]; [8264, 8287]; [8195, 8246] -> 0.03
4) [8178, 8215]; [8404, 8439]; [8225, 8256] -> -0.04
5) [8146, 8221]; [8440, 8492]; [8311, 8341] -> 0.01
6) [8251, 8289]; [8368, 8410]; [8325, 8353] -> 0.02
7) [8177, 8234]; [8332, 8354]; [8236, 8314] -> -0.03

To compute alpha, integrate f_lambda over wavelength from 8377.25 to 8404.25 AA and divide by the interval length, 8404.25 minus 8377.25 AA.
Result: 73.7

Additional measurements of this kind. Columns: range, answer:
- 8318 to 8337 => 74.1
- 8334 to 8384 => 75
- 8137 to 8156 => 78.9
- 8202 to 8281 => 77.3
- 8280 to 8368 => 76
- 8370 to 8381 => 74.3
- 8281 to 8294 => 78.2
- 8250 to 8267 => 77.8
